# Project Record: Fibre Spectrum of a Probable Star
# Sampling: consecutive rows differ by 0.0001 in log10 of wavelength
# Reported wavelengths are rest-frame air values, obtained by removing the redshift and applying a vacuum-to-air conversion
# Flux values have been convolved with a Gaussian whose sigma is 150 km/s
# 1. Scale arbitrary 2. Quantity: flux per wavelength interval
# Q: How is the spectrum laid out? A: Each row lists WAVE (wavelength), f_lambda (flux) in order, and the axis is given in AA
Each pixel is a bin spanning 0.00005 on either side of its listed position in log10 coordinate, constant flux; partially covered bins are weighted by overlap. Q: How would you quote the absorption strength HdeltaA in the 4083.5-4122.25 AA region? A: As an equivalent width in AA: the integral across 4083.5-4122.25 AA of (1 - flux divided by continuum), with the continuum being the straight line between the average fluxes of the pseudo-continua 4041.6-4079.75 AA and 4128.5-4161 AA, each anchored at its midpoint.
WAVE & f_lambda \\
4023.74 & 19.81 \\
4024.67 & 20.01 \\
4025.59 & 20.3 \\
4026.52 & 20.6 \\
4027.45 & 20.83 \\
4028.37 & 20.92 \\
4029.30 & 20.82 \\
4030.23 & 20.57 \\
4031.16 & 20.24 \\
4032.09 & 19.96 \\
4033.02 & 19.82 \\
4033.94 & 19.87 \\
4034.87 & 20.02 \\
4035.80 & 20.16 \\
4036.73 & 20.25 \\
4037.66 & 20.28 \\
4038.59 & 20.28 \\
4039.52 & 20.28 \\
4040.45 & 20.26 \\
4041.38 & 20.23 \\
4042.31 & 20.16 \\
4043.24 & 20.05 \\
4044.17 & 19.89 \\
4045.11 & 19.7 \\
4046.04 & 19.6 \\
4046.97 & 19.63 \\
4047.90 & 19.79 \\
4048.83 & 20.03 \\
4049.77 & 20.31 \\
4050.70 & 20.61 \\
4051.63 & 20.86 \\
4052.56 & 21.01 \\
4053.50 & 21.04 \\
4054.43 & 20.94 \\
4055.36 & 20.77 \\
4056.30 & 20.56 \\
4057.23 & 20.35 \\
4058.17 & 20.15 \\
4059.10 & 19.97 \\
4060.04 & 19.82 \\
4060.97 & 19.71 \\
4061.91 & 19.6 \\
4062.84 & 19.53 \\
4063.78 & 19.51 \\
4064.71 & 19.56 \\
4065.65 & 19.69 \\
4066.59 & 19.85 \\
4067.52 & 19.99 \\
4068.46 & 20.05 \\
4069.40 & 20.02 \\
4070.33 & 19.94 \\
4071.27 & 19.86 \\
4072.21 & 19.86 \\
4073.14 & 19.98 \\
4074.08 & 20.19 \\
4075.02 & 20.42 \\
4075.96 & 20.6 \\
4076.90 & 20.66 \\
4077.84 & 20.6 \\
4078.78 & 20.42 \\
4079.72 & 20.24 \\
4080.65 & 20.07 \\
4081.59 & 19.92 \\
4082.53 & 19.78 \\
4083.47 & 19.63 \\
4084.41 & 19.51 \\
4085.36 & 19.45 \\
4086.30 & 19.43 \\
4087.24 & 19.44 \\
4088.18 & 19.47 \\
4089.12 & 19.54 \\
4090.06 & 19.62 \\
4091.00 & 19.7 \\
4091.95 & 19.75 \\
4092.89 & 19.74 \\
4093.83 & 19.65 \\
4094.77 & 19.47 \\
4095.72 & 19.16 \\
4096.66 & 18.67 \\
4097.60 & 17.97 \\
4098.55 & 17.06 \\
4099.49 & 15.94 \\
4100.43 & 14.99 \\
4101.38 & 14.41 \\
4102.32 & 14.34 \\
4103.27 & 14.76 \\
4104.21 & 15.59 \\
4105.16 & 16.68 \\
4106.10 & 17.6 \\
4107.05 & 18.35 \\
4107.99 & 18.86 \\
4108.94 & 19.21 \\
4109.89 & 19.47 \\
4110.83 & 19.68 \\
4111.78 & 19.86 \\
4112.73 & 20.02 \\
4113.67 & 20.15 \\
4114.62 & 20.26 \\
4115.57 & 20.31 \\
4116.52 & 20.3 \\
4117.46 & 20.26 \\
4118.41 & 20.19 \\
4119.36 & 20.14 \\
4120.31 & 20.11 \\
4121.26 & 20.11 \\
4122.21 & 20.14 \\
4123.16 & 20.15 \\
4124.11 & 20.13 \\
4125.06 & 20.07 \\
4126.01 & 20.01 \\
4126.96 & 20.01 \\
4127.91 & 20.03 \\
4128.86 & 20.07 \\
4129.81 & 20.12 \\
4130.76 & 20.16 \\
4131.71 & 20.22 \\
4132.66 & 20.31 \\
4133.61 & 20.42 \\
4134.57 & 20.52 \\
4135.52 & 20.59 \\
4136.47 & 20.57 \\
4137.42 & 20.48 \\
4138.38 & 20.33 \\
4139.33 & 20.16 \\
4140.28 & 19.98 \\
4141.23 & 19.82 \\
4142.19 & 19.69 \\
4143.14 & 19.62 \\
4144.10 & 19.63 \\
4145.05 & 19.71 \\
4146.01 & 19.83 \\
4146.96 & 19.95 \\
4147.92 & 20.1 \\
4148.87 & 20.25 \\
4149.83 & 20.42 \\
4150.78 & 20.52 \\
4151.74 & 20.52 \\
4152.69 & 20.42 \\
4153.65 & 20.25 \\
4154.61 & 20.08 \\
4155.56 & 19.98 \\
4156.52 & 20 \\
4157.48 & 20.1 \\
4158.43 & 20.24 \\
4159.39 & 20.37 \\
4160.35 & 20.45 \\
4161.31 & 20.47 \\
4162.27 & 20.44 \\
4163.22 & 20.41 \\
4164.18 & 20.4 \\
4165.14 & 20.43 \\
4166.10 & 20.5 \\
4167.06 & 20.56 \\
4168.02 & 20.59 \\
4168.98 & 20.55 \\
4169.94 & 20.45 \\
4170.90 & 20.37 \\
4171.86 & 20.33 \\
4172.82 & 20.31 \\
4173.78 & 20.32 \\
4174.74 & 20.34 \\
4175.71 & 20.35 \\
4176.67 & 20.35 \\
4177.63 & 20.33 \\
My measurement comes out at 2.68 AA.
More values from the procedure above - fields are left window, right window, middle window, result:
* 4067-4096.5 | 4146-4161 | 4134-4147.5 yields 0.1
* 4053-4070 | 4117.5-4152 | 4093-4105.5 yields 2.0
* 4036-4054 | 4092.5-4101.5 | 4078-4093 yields -1.1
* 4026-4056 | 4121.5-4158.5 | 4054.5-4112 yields 3.1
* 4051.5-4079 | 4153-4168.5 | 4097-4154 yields 2.5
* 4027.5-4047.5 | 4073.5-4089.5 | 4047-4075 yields -0.1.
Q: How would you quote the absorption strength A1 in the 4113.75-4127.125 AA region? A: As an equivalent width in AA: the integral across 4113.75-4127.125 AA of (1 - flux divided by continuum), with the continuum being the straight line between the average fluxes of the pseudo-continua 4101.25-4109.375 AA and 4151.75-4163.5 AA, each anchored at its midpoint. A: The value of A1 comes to -1.81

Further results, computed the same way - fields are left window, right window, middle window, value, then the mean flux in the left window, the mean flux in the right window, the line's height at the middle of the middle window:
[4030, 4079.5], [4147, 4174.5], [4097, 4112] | 2.3 AA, 20.1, 20.3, 20.2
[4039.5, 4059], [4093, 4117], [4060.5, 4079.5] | -0.5 AA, 20.3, 18.1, 19.5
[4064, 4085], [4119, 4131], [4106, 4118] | 0.3 AA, 20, 20.1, 20.1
